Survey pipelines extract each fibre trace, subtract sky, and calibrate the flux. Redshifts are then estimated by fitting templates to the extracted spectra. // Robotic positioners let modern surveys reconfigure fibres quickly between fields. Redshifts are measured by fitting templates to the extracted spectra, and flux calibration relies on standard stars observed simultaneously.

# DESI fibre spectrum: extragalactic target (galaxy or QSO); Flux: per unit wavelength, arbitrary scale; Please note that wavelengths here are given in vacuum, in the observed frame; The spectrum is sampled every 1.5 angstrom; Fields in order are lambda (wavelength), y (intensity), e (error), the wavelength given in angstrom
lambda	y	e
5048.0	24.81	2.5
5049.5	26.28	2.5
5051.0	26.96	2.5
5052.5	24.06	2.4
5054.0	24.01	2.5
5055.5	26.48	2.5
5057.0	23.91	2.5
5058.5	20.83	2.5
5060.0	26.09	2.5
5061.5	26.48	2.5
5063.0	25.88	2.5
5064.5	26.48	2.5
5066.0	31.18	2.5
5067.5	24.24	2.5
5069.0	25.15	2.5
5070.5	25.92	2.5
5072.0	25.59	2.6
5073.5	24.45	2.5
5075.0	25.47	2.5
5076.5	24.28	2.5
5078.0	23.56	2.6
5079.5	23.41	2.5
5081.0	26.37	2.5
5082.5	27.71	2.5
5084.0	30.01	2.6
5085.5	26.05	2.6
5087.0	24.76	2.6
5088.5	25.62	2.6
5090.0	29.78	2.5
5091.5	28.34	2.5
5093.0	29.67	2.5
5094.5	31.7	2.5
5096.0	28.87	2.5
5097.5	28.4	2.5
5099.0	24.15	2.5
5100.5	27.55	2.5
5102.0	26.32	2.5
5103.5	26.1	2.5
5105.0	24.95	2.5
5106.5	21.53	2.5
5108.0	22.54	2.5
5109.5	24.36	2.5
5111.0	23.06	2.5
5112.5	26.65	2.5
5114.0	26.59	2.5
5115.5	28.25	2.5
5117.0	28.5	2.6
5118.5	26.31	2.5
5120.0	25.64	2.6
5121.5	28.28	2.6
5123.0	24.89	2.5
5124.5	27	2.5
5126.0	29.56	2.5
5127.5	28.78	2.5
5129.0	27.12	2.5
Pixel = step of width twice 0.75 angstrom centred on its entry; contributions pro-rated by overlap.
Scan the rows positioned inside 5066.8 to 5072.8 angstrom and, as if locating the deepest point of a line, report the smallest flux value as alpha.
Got 24.24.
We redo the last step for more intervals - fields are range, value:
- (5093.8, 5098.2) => 28.4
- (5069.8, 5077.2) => 24.28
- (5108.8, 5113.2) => 23.06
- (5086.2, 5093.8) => 24.76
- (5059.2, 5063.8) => 25.88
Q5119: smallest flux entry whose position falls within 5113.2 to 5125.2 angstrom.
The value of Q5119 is 24.89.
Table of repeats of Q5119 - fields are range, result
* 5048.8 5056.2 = 24.01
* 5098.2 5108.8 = 21.53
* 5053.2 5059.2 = 20.83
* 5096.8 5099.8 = 24.15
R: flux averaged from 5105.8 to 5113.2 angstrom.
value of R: 23.6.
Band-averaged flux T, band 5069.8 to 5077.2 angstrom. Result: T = 25.1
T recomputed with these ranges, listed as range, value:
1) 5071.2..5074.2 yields 25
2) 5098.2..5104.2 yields 26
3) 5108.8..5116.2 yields 25.8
